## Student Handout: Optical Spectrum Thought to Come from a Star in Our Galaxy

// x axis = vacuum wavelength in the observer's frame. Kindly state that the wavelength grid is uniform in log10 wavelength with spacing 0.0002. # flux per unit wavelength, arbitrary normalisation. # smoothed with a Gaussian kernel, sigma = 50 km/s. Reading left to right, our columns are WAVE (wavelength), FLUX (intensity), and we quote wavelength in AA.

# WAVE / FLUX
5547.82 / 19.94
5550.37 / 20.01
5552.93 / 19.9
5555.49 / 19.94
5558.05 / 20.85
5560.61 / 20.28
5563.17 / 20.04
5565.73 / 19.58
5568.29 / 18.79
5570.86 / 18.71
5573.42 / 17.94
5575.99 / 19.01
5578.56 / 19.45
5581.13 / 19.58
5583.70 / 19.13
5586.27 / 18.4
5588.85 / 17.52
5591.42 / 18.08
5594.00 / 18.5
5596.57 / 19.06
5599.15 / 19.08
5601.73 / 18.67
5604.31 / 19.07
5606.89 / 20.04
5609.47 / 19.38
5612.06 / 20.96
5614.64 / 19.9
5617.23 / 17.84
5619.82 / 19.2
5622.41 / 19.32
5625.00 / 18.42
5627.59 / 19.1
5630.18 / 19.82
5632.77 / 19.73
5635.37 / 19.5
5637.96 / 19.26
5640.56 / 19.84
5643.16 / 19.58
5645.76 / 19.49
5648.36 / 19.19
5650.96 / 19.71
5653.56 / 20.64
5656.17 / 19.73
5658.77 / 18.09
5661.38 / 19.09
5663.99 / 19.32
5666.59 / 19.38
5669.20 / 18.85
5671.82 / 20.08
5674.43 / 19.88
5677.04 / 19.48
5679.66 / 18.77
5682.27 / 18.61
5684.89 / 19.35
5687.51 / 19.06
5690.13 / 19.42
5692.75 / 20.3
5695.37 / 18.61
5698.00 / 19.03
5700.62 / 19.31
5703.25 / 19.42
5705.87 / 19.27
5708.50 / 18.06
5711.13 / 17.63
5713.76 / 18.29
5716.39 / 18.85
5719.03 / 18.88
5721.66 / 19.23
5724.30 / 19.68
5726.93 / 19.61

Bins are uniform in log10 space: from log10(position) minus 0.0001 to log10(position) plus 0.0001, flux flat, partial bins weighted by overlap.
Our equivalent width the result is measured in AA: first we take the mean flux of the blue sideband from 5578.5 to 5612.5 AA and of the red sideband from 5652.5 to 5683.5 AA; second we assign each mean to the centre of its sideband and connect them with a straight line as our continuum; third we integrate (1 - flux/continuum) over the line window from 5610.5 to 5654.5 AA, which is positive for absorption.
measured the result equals -0.7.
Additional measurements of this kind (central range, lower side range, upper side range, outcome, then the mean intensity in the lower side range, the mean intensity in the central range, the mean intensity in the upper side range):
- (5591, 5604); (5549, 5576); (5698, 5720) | 0.4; 19.6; 18.7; 18.7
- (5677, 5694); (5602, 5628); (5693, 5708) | -0.1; 19.3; 19.3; 19.2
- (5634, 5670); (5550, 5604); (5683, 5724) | -0.7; 19.1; 19.4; 19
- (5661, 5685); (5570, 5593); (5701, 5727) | -0.6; 18.6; 19.3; 18.9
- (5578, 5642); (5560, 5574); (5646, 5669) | 0.5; 19.2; 19.2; 19.4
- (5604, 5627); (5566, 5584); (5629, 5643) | 0.1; 19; 19.3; 19.6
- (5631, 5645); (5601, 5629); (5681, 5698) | -0.2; 19.3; 19.6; 19.2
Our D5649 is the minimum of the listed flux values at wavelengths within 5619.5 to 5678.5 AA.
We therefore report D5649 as 18.09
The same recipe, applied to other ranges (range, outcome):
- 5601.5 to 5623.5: 17.84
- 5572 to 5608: 17.52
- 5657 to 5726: 17.63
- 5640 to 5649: 19.19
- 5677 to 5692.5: 18.61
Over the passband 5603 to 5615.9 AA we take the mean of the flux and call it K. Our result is 19.9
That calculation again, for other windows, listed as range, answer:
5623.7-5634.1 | 19.3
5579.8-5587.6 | 19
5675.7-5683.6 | 19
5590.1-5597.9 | 18.6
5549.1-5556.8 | 19.9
